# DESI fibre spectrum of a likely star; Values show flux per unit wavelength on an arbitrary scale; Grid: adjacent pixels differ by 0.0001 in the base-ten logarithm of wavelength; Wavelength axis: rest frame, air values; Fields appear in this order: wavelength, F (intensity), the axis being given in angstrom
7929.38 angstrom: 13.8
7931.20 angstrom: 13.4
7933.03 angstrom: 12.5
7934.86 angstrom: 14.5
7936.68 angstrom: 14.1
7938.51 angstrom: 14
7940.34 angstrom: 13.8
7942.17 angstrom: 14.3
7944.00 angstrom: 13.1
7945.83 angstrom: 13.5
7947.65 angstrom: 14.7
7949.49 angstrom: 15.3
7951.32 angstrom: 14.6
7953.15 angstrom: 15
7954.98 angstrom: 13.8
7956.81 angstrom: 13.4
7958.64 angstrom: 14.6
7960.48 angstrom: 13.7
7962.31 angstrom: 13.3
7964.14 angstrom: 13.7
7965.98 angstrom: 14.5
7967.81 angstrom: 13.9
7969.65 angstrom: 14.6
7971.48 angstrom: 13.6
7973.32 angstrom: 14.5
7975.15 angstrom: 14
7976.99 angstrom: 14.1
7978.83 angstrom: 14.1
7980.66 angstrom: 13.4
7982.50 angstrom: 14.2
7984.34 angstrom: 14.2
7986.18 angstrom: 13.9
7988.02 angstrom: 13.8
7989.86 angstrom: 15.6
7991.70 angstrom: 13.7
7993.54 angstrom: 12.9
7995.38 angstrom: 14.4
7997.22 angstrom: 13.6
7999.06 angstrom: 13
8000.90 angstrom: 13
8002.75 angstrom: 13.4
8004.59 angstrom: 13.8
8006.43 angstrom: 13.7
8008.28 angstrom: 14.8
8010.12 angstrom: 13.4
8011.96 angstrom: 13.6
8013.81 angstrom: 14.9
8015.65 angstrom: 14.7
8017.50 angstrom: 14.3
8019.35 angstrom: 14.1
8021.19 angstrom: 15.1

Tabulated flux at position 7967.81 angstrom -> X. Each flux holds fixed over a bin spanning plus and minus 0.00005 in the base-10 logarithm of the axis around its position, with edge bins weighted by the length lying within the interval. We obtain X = 13.9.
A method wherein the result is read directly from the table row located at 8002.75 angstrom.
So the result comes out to 13.4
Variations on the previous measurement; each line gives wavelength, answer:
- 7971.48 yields 13.6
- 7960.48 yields 13.7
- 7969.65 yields 14.6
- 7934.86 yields 14.5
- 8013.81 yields 14.9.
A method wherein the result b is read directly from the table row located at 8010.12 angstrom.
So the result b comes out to 13.4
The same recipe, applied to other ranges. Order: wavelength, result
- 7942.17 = 14.3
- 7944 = 13.1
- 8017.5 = 14.3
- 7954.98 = 13.8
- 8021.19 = 15.1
